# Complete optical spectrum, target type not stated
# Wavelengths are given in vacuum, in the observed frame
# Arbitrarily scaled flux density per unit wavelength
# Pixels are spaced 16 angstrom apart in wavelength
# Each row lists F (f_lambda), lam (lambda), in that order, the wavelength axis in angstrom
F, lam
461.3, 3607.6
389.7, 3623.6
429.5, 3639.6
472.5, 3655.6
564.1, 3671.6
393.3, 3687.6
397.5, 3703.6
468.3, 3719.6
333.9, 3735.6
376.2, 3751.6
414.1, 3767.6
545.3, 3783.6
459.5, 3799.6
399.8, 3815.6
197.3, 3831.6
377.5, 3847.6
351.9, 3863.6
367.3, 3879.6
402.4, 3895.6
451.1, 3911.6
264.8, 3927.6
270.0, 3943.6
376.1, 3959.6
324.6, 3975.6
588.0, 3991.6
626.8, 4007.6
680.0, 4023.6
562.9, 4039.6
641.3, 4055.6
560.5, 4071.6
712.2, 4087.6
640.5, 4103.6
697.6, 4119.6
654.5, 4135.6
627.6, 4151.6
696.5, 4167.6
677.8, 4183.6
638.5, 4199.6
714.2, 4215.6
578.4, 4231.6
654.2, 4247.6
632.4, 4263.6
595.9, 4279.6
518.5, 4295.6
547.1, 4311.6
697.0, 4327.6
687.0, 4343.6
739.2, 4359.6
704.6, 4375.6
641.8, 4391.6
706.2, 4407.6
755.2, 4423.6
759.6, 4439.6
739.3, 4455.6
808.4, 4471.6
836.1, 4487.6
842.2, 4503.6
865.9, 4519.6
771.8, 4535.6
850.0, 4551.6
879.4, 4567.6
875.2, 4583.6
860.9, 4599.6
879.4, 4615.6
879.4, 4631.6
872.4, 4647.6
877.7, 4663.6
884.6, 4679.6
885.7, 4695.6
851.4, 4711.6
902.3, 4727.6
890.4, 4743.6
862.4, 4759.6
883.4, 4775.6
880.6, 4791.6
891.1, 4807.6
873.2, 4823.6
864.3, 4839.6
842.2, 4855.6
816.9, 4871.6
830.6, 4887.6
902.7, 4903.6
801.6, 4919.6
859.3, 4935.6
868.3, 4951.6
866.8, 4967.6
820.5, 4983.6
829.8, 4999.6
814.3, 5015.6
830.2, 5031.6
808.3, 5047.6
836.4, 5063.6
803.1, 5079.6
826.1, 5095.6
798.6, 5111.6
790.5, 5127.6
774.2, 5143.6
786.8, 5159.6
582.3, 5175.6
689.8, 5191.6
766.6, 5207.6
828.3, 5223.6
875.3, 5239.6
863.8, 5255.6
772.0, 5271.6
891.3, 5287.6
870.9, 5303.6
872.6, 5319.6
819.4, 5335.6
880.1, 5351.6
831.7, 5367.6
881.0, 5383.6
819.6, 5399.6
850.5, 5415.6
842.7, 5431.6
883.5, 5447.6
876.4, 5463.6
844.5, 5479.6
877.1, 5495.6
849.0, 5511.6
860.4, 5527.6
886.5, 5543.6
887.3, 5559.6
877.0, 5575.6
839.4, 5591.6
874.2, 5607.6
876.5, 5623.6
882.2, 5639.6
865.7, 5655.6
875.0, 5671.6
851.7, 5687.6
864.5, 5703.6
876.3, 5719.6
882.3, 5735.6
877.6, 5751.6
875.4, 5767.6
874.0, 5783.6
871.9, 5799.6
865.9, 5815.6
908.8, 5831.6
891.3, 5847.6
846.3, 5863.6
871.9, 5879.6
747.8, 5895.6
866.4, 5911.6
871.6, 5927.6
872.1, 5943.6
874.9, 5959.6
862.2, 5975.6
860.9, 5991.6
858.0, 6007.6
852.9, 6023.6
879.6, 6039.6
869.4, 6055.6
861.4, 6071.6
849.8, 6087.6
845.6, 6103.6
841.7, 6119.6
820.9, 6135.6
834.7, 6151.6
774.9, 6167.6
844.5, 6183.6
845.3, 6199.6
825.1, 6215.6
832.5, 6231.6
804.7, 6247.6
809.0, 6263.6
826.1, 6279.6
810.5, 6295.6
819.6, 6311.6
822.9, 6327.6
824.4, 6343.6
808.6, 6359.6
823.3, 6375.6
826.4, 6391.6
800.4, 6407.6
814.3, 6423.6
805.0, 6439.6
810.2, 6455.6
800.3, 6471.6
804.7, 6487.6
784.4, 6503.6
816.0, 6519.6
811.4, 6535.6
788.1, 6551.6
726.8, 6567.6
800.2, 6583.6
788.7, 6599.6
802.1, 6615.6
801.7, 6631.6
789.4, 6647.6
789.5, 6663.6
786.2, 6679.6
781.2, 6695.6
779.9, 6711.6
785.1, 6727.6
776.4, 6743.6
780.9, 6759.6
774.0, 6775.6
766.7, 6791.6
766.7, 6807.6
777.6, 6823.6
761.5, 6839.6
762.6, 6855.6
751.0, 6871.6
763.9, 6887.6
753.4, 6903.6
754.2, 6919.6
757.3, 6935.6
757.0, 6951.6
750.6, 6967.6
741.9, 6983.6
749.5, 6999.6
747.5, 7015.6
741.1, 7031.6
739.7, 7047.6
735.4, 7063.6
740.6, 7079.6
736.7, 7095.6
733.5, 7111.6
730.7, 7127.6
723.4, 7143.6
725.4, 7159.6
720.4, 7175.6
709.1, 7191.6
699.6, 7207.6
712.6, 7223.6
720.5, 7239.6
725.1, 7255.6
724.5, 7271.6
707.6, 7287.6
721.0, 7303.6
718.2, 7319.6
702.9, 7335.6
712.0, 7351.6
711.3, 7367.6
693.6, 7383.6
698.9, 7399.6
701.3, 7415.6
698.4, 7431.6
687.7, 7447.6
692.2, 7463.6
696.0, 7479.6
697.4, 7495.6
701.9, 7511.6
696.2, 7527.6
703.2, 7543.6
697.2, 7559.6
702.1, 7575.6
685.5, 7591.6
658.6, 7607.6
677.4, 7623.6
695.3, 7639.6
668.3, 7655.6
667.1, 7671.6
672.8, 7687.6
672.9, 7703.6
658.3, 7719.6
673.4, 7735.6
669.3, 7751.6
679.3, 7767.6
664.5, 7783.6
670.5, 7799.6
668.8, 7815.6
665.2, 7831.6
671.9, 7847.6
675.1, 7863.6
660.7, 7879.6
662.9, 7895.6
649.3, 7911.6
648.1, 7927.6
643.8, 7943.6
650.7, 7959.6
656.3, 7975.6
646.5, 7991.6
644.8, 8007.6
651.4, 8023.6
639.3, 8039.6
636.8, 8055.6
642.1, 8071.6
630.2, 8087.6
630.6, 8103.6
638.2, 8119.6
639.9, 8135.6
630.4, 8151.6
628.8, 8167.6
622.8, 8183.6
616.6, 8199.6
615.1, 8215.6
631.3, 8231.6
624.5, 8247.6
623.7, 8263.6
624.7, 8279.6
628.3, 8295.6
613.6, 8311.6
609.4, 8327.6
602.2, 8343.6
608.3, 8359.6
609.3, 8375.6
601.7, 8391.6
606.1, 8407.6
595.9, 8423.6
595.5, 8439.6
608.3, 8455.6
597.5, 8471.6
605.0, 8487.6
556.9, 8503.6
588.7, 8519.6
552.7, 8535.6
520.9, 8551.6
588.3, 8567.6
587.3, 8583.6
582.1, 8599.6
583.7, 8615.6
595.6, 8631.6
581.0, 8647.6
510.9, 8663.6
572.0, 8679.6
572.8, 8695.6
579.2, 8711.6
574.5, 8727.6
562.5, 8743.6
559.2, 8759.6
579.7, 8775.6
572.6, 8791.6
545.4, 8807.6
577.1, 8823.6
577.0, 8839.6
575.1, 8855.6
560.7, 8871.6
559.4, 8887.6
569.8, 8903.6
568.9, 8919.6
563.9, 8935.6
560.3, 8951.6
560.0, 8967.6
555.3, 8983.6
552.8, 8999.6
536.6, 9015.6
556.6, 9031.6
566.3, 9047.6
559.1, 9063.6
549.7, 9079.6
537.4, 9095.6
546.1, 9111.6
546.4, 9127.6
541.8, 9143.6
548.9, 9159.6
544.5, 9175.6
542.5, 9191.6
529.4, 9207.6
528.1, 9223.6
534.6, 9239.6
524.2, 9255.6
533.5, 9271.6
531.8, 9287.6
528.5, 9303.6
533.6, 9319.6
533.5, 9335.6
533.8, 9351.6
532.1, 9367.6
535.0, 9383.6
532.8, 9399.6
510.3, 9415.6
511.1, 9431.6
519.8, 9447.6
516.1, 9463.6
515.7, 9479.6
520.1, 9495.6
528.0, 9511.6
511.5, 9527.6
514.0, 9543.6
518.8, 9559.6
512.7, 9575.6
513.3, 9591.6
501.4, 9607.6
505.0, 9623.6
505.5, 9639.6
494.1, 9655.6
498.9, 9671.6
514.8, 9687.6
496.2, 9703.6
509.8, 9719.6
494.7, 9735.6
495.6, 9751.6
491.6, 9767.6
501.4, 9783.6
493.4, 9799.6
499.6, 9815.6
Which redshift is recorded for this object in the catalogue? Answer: 0.00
